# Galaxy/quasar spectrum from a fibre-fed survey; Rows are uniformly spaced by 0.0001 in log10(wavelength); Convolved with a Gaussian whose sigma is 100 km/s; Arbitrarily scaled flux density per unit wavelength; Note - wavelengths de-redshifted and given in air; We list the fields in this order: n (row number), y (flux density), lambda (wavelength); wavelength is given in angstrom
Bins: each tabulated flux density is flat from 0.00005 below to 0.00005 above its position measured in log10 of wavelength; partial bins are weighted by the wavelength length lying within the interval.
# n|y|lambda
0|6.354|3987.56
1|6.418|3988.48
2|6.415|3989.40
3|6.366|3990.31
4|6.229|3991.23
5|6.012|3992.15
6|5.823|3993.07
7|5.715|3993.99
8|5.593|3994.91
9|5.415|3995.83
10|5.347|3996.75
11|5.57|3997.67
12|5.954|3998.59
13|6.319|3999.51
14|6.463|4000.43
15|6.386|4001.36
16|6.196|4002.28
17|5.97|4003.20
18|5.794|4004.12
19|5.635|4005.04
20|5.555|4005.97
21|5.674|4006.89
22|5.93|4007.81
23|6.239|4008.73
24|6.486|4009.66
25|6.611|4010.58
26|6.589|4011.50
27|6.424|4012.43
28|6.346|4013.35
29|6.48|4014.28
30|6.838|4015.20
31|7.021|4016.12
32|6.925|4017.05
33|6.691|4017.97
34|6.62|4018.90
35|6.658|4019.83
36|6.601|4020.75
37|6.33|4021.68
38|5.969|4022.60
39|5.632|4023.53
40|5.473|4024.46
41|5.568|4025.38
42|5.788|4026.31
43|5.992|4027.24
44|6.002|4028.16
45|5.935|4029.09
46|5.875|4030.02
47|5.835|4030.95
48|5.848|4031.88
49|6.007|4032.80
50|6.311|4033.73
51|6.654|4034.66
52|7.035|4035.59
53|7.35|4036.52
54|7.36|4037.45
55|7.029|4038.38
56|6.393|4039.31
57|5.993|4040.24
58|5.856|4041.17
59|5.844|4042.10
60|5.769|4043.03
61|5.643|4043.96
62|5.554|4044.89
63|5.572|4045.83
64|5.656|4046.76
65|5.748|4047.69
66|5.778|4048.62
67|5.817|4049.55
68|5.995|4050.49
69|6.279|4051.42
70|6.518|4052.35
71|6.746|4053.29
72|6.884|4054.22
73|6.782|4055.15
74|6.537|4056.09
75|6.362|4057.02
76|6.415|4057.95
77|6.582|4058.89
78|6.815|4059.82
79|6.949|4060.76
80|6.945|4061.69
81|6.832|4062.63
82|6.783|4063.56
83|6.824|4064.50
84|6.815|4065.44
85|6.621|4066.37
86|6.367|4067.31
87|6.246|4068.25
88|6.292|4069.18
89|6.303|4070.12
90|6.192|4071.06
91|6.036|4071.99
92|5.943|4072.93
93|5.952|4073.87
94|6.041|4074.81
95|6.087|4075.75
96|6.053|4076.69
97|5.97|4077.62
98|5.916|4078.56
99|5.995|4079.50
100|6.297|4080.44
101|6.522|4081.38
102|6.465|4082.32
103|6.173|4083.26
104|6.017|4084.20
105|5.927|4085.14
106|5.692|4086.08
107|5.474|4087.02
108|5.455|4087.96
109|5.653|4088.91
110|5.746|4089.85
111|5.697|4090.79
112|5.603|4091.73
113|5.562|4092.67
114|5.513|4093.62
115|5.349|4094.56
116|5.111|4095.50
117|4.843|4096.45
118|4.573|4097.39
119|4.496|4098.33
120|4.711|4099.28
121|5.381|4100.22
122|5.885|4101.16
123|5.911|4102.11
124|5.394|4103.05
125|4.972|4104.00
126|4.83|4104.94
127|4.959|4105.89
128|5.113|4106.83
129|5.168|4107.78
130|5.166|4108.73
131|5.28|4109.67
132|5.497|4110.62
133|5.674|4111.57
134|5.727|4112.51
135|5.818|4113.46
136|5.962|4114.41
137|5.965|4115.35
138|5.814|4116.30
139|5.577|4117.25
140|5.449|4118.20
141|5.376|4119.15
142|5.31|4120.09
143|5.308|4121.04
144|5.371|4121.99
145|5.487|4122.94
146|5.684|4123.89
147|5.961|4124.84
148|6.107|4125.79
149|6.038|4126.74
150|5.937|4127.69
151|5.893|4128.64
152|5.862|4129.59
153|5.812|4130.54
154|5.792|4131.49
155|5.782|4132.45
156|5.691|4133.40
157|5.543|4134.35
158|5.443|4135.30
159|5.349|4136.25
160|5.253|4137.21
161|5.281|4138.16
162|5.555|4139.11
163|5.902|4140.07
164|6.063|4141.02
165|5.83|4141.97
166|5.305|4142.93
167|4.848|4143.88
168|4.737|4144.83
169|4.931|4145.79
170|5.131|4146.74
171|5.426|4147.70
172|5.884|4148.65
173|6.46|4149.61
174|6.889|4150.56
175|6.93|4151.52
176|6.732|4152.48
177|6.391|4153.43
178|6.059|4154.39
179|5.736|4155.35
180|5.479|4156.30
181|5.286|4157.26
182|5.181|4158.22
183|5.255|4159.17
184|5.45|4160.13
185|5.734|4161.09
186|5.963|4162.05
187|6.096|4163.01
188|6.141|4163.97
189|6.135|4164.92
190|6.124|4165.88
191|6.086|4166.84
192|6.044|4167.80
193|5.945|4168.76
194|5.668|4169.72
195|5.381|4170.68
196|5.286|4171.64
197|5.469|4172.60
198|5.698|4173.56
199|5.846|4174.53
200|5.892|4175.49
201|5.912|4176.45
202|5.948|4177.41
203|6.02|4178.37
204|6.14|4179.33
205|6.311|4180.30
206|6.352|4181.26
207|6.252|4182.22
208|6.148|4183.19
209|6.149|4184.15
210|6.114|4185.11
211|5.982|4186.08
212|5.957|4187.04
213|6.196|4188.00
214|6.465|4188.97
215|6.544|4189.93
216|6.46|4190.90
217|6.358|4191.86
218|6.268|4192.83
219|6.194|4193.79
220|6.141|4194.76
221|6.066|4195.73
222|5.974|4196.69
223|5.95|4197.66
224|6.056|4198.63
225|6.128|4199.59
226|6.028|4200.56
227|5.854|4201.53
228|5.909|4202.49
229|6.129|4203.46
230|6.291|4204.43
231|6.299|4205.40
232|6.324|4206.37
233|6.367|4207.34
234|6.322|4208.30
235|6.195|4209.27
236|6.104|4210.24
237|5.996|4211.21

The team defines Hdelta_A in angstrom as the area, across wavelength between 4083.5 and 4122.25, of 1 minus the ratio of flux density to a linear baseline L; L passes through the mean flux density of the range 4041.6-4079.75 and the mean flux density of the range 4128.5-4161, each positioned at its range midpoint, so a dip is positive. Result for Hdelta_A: 3.5 angstrom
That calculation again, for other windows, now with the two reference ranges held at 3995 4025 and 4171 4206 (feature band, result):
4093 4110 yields 2.7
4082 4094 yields 0.7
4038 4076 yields -0.8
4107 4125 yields 1.7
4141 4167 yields 1.3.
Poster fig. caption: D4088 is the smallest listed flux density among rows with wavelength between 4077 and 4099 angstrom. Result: 4.496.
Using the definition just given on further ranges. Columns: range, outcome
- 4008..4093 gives 5.455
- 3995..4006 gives 5.347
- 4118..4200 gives 4.737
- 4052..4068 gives 6.362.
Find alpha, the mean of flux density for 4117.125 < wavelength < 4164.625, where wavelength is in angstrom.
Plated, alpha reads 5.7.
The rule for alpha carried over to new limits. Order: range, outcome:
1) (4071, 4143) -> 5.63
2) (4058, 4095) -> 6.15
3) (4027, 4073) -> 6.32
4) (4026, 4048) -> 6.13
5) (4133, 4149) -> 5.42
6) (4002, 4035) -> 6.18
